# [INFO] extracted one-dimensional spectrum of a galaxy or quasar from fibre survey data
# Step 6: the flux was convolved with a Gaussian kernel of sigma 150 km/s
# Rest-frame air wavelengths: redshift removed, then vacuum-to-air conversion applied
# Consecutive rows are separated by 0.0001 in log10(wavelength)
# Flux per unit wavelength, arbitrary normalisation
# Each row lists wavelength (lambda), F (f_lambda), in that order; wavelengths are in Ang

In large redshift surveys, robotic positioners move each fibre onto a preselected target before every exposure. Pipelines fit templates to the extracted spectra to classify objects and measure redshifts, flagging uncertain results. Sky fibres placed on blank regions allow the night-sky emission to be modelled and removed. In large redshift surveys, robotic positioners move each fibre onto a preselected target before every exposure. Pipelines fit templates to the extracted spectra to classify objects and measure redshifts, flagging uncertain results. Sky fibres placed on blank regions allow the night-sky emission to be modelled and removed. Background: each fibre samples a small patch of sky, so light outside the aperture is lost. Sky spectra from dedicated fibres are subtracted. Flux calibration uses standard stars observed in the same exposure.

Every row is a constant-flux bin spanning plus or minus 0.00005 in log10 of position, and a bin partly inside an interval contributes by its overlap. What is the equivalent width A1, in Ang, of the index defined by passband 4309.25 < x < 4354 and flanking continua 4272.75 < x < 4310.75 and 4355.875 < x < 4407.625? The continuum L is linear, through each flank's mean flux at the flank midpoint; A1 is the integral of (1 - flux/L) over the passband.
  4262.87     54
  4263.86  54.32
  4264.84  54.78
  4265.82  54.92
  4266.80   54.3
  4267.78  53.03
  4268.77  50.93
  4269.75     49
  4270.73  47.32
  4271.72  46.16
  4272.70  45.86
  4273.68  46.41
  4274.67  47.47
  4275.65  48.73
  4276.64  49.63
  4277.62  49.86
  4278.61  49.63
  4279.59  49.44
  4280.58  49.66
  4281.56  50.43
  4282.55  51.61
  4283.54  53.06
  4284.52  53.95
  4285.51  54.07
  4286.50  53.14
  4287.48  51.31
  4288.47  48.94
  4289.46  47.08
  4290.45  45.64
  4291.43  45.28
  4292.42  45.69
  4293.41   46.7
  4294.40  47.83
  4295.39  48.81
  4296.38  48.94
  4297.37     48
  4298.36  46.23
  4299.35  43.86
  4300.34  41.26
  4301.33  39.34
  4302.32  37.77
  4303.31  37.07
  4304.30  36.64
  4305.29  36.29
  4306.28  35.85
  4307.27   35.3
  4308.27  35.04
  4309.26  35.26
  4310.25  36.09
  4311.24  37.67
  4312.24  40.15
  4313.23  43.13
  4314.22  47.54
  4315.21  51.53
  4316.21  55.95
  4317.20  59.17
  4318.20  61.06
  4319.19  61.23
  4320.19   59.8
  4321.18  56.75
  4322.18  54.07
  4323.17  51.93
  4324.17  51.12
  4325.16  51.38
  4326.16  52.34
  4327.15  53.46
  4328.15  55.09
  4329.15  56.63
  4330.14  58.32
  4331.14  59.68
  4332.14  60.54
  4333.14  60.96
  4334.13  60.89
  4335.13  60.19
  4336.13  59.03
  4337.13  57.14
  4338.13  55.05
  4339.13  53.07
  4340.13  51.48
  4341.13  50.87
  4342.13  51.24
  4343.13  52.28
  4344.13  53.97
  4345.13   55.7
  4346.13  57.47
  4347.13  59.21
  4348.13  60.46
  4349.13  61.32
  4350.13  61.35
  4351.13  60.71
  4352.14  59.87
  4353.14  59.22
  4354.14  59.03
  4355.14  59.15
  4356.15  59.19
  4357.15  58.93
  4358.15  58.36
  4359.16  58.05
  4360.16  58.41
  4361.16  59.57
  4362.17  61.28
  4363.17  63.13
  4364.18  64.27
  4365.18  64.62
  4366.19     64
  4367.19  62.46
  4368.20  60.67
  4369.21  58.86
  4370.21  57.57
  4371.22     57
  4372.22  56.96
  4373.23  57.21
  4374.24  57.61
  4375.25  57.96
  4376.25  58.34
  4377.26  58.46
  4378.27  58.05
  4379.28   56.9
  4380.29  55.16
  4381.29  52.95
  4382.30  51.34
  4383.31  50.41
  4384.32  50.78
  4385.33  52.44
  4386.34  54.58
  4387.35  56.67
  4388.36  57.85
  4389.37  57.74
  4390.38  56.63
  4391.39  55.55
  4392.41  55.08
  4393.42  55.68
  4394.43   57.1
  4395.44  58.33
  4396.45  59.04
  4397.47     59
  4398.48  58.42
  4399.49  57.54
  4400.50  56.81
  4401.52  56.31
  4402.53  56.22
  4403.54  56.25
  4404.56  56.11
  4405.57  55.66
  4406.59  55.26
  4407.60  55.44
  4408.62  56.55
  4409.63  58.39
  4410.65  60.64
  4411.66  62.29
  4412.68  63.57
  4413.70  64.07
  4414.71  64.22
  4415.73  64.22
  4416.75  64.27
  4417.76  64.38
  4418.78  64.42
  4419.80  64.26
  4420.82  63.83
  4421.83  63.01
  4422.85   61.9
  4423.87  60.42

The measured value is -3.4 Ang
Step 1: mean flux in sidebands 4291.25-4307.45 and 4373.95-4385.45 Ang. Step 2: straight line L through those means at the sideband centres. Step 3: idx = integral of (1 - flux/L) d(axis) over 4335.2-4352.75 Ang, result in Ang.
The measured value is -2.52 Ang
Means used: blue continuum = 42.5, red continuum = 55.1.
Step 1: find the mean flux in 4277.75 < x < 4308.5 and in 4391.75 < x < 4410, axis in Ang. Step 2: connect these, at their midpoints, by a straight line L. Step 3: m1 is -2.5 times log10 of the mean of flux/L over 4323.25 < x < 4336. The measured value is -0.15 mag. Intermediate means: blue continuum 45.7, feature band 56.6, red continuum 56.8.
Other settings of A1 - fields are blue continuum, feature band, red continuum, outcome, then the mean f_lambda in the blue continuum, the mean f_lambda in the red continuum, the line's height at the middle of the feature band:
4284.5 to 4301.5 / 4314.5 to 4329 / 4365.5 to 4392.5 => -1.3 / 47.5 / 56.7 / 50.6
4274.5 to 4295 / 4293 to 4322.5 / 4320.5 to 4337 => 4.3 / 49.5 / 56.5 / 53.1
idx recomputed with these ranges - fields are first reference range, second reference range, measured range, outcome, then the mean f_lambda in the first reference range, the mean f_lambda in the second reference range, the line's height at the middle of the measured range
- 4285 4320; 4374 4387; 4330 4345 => -2.0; 45.4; 55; 49.7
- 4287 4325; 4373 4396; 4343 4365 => -3.1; 46.1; 55.8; 52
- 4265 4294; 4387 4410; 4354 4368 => -1.6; 49.7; 56.8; 54.6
